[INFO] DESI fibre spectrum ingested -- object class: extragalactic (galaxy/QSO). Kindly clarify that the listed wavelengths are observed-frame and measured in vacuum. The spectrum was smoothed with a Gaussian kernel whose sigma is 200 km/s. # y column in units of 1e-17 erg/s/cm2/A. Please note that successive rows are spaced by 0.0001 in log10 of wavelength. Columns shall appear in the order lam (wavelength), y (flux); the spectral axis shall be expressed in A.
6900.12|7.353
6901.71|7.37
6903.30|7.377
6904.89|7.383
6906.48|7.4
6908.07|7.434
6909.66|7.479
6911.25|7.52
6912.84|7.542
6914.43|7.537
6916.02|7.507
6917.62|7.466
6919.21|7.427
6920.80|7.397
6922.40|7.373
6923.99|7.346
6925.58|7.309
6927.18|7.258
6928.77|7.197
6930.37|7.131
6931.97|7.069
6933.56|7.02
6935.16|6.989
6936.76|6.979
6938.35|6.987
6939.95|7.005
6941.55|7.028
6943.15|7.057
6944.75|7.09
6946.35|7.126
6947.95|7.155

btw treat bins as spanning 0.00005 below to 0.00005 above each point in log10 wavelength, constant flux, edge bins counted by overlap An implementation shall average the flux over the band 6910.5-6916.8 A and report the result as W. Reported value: 7.53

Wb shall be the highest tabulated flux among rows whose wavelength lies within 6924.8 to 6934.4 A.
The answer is 7.309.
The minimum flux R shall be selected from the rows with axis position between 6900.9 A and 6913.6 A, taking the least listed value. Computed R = 7.37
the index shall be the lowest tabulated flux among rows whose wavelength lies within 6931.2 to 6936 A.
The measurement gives 6.989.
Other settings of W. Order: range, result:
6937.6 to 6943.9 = 7.01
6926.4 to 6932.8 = 7.17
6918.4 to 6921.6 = 7.42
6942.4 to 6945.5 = 7.07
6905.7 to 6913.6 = 7.48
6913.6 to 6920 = 7.48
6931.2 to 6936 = 7.03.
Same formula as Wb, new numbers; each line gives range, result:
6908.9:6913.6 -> 7.542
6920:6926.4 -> 7.397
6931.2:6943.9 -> 7.069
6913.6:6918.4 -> 7.537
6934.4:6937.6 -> 6.989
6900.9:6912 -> 7.52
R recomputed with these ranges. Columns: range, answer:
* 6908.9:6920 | 7.427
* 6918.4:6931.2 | 7.131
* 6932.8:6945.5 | 6.979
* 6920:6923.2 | 7.373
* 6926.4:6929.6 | 7.197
